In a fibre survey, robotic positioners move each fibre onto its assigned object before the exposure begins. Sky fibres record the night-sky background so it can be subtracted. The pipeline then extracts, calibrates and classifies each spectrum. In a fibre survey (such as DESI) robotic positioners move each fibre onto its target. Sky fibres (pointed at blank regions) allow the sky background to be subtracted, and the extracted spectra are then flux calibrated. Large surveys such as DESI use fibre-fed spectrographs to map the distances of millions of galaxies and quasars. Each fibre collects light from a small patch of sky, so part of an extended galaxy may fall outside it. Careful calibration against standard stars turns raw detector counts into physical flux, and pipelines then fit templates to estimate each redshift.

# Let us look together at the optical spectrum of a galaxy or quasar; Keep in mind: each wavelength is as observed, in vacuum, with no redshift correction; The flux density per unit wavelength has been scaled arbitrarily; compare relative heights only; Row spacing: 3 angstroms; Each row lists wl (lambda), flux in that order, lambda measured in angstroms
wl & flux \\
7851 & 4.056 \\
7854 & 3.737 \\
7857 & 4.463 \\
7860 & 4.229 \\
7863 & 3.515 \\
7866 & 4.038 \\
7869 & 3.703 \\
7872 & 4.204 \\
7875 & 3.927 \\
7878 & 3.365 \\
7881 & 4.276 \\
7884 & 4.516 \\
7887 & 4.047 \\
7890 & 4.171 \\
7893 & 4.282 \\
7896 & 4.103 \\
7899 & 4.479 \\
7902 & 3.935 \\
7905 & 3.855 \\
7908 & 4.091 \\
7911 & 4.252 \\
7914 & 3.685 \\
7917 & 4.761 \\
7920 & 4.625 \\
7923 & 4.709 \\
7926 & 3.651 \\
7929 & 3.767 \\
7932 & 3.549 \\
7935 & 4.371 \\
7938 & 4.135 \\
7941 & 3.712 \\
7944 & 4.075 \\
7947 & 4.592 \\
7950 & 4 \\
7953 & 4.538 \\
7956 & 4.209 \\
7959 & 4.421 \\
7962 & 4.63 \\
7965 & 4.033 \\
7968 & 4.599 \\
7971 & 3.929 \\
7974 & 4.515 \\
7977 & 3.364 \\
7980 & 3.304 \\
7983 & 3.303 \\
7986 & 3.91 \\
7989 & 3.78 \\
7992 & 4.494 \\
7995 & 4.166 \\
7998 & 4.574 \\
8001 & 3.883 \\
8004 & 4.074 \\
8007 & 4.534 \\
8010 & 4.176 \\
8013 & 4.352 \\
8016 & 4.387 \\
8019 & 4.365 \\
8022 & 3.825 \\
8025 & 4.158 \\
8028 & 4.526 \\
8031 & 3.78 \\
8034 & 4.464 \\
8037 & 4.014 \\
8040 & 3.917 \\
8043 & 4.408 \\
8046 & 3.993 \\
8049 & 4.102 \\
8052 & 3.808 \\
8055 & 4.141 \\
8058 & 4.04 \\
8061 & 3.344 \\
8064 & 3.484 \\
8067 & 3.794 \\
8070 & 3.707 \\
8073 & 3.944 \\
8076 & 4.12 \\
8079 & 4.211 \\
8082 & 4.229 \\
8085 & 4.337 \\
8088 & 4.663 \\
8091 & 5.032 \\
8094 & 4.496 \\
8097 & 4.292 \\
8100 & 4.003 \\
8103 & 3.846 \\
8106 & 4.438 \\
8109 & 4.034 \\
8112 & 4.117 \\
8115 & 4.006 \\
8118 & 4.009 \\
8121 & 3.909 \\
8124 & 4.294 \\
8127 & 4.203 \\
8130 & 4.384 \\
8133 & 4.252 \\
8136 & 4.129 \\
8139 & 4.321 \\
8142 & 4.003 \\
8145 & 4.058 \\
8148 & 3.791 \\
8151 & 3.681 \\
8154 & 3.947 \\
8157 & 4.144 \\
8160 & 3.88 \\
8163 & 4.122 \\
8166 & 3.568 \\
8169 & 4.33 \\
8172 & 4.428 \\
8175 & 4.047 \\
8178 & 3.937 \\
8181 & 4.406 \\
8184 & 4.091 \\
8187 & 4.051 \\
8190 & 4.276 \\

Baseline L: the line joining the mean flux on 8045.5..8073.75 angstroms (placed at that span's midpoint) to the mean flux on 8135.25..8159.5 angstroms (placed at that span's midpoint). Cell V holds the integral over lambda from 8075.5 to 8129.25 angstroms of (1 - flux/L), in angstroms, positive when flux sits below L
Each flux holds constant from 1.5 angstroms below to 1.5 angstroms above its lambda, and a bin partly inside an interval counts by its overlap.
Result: -4.5 angstroms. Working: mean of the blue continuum 3.83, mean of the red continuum 4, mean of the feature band 4.24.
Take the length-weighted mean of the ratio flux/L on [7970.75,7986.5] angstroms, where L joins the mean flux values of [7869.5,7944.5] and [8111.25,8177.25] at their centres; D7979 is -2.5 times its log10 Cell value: 0.111 mag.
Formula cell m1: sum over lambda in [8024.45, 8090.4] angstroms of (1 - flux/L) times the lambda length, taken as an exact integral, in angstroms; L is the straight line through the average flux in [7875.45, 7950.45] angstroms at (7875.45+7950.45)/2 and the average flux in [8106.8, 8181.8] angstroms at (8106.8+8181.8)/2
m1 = 0.47 angstroms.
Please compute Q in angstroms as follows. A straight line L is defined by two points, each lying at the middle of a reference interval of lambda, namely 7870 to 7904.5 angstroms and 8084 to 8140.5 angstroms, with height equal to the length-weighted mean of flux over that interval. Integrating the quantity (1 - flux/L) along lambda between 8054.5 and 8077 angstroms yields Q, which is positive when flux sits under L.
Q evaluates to 2.2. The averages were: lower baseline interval 4.1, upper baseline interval 4.25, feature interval 3.8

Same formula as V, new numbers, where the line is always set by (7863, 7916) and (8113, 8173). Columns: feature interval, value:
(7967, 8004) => 0.7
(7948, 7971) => -1.5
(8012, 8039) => -0.9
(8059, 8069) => 1.2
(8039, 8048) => -0.1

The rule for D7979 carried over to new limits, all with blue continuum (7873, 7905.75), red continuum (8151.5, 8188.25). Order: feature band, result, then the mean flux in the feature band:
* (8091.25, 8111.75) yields -0.041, 4.23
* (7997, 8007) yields -0.033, 4.21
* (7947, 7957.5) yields -0.054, 4.3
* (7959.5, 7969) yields -0.083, 4.41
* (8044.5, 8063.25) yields 0.052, 3.89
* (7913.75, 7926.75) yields -0.074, 4.38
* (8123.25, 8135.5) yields -0.051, 4.27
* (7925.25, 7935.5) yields 0.081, 3.8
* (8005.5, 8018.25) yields -0.072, 4.36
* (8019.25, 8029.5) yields -0.029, 4.19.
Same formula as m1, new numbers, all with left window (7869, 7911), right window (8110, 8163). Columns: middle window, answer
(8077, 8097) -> -2.0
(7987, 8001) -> -0.4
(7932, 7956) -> -0.5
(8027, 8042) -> -0.2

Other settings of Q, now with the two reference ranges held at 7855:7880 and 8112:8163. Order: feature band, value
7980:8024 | -1.13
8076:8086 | -0.48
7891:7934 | -1.87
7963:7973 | -0.61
